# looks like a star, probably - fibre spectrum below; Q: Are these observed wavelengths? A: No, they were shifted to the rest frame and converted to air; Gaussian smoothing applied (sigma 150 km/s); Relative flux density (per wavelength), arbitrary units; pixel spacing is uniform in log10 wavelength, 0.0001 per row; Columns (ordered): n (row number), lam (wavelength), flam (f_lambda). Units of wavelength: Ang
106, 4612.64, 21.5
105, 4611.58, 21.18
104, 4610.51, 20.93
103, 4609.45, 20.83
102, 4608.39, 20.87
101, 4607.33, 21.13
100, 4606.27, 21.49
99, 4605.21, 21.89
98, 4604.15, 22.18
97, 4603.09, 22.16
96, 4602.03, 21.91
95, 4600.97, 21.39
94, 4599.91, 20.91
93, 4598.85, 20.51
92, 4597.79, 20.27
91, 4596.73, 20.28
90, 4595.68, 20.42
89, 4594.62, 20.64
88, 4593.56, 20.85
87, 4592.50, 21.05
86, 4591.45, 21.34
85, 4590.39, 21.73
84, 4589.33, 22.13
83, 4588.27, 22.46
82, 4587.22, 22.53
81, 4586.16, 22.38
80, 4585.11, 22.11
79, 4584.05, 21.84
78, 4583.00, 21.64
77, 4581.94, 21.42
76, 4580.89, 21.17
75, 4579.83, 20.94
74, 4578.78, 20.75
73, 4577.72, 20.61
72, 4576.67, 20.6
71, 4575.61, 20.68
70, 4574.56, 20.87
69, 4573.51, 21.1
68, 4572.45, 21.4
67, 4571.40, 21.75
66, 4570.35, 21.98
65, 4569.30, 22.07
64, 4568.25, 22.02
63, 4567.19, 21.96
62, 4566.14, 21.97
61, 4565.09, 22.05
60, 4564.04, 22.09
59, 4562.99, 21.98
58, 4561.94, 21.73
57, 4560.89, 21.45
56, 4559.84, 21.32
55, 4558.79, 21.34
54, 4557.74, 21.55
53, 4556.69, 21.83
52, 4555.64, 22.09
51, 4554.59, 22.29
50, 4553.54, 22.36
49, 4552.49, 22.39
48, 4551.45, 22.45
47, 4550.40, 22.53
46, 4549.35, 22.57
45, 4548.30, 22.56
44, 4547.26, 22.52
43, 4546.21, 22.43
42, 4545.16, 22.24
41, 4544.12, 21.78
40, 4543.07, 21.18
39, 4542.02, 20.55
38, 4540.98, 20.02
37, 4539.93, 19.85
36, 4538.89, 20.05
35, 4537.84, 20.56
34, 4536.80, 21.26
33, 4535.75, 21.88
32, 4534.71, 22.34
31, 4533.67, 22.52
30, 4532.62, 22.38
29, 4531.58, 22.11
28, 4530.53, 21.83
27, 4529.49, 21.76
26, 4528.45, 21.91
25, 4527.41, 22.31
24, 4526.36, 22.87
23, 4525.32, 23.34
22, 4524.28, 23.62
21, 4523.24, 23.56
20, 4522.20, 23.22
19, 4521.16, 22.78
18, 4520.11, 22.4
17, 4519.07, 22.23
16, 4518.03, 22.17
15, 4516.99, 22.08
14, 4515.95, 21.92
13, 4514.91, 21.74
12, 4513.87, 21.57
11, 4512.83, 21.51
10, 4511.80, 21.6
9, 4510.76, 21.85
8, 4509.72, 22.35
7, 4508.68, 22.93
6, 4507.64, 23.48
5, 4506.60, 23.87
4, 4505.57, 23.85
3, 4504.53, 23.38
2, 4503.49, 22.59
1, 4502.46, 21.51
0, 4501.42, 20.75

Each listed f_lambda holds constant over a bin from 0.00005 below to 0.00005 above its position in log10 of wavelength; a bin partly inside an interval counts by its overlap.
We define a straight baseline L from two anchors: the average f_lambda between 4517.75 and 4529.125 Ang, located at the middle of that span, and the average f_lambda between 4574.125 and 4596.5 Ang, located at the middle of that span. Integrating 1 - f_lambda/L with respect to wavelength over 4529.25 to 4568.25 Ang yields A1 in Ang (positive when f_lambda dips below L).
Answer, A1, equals 0.7 Ang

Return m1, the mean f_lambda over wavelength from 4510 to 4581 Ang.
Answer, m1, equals 21.8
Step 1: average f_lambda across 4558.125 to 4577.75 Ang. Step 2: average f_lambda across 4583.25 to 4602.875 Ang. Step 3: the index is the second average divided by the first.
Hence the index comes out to 0.99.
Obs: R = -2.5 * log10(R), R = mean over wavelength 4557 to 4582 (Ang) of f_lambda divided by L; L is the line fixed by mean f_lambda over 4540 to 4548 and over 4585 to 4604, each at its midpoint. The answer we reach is 0.00 mag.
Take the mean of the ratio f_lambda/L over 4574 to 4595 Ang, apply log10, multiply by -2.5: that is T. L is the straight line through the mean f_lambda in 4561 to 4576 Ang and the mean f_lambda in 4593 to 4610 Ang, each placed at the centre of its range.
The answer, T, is 0.001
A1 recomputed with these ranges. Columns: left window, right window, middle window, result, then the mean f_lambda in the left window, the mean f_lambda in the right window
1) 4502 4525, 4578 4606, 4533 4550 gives 0.48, 22.6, 21.4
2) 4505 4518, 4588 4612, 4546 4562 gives -0.19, 22.4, 21.2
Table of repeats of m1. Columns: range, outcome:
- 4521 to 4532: 22.7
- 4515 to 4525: 22.6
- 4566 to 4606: 21.4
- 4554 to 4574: 21.8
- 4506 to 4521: 22.3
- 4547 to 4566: 22.1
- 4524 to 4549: 21.8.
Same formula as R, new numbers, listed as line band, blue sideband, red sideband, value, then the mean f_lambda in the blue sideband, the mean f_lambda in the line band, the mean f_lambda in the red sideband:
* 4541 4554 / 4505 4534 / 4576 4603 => 0.00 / 22.5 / 22.1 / 21.3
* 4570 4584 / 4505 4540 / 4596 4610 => 0.02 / 22.3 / 21.2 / 21.2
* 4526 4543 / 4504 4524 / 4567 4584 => 0.03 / 22.6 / 21.5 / 21.3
